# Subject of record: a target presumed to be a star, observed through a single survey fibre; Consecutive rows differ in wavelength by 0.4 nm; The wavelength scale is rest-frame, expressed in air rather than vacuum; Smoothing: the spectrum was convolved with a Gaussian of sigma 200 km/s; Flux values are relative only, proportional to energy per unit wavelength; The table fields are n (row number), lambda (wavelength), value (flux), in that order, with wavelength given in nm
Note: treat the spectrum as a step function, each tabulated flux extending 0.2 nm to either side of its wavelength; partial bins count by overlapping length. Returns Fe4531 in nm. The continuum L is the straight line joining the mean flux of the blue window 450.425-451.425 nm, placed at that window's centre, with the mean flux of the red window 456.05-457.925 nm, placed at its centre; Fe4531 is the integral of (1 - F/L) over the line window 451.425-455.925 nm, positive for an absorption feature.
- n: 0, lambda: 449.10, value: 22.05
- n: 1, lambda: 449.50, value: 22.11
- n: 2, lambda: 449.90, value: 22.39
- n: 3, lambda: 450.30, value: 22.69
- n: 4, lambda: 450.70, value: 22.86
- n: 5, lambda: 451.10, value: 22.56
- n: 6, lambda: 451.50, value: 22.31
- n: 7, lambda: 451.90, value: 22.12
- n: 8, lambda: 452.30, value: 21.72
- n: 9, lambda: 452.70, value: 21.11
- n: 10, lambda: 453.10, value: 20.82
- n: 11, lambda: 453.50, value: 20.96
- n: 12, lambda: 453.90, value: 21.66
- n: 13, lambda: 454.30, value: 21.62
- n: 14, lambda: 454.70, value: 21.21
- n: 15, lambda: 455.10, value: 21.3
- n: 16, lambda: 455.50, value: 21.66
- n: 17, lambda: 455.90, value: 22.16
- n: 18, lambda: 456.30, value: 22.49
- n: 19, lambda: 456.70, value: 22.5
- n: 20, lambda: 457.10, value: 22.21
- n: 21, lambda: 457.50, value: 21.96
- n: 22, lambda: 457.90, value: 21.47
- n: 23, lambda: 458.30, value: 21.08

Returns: 0.19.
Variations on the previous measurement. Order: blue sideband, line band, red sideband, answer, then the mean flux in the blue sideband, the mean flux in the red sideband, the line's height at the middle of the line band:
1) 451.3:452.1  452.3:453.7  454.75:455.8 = 0.06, 22.2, 21.5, 22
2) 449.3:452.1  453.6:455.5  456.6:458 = 0.07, 22.4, 22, 22.2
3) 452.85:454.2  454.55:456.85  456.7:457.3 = 0.00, 21.2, 22.3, 21.9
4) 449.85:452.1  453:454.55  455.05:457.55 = 0.07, 22.5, 22.1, 22.3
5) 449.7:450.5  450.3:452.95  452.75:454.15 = -0.03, 22.5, 21.2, 21.9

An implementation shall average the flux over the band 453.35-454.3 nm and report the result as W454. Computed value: 21.4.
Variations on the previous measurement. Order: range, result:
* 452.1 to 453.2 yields 21.3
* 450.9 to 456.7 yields 21.7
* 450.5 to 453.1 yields 22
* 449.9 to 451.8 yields 22.6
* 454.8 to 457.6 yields 22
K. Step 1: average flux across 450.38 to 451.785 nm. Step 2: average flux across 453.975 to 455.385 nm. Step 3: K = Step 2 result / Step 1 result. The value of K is 0.9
